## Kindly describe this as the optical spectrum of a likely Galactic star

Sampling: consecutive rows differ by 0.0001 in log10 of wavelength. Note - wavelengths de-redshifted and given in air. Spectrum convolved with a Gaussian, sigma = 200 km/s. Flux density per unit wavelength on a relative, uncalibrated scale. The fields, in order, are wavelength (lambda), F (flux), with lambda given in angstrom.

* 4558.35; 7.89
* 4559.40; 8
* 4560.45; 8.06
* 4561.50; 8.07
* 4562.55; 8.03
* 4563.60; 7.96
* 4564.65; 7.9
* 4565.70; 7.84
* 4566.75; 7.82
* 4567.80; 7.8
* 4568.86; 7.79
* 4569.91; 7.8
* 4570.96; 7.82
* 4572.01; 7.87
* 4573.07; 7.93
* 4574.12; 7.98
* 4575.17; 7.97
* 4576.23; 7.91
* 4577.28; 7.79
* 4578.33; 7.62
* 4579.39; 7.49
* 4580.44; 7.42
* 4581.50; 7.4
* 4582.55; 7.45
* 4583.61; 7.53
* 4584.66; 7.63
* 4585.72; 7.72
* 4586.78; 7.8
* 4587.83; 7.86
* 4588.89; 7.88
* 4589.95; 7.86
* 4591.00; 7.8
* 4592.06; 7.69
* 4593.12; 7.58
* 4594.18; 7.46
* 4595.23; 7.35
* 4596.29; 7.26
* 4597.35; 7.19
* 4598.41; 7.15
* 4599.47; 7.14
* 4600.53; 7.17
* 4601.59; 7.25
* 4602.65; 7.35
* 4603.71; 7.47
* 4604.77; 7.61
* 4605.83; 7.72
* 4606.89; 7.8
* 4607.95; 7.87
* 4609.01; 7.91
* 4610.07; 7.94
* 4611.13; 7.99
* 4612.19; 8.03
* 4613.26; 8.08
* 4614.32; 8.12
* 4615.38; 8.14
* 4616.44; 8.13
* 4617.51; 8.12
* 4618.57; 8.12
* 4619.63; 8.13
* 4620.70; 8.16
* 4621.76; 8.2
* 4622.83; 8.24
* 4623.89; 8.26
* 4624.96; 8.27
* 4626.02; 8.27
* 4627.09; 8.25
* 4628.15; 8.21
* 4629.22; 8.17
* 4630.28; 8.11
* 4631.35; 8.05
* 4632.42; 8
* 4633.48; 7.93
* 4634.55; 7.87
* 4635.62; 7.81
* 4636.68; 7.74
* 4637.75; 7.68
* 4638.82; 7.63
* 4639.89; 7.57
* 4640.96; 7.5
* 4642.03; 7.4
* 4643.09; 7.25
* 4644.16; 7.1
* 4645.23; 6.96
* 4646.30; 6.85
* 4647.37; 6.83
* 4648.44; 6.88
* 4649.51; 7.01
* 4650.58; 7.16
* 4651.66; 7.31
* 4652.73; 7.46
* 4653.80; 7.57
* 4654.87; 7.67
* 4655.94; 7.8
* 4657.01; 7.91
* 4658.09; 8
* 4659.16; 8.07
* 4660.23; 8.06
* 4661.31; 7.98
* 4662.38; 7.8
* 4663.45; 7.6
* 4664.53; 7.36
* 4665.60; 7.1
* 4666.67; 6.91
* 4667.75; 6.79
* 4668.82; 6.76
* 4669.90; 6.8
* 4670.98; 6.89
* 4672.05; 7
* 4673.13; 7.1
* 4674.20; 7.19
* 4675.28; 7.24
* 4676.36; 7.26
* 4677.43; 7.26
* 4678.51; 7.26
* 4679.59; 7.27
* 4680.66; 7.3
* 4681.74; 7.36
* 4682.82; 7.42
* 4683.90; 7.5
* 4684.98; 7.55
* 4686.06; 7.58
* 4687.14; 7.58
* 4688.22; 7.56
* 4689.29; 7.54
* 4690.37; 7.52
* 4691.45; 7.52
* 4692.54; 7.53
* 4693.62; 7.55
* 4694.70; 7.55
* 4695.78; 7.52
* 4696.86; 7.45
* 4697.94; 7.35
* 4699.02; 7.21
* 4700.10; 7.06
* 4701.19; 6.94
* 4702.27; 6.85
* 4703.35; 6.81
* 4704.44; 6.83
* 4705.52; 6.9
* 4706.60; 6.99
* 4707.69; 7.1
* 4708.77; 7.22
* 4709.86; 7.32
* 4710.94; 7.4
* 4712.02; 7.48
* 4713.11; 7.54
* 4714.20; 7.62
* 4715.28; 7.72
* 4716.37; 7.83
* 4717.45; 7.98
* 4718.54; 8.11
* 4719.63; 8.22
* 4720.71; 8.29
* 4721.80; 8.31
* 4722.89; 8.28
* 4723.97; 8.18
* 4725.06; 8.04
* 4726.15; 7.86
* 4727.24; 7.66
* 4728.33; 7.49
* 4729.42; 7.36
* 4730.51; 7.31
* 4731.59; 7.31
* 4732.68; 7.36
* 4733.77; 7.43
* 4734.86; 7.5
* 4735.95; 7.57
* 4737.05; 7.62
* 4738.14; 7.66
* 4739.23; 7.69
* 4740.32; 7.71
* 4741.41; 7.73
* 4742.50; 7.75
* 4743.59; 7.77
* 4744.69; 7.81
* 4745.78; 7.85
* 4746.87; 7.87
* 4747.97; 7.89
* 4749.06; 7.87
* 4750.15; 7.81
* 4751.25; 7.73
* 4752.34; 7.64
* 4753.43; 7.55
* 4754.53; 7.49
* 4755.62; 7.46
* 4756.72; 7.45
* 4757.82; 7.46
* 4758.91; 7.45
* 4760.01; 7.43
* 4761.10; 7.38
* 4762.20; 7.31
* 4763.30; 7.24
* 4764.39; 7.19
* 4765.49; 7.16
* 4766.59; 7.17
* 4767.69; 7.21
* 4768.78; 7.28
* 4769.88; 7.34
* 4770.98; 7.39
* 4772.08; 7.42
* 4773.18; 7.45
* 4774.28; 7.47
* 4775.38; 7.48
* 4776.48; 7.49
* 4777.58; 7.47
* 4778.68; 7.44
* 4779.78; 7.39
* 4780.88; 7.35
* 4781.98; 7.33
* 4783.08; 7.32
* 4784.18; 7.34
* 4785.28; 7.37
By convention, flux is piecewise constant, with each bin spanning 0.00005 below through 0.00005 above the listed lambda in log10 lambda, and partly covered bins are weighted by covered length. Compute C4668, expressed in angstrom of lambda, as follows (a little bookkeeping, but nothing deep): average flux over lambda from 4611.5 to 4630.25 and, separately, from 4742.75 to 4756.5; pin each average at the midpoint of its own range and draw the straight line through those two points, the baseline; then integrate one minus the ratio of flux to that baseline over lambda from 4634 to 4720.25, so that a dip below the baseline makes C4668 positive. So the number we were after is 6.3 angstrom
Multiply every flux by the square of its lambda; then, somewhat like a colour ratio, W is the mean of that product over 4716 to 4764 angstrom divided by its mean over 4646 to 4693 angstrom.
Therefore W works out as 1.08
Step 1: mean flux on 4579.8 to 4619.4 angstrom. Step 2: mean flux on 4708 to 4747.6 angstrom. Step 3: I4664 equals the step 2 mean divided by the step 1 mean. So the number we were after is 1.00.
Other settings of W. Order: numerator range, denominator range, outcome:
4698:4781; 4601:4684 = 1.03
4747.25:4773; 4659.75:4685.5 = 1.06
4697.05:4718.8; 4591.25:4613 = 1.01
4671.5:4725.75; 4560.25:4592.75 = 1.01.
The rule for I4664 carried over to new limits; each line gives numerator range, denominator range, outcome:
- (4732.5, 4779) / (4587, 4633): 0.96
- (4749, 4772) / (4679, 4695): 0.99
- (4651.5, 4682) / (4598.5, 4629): 0.93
